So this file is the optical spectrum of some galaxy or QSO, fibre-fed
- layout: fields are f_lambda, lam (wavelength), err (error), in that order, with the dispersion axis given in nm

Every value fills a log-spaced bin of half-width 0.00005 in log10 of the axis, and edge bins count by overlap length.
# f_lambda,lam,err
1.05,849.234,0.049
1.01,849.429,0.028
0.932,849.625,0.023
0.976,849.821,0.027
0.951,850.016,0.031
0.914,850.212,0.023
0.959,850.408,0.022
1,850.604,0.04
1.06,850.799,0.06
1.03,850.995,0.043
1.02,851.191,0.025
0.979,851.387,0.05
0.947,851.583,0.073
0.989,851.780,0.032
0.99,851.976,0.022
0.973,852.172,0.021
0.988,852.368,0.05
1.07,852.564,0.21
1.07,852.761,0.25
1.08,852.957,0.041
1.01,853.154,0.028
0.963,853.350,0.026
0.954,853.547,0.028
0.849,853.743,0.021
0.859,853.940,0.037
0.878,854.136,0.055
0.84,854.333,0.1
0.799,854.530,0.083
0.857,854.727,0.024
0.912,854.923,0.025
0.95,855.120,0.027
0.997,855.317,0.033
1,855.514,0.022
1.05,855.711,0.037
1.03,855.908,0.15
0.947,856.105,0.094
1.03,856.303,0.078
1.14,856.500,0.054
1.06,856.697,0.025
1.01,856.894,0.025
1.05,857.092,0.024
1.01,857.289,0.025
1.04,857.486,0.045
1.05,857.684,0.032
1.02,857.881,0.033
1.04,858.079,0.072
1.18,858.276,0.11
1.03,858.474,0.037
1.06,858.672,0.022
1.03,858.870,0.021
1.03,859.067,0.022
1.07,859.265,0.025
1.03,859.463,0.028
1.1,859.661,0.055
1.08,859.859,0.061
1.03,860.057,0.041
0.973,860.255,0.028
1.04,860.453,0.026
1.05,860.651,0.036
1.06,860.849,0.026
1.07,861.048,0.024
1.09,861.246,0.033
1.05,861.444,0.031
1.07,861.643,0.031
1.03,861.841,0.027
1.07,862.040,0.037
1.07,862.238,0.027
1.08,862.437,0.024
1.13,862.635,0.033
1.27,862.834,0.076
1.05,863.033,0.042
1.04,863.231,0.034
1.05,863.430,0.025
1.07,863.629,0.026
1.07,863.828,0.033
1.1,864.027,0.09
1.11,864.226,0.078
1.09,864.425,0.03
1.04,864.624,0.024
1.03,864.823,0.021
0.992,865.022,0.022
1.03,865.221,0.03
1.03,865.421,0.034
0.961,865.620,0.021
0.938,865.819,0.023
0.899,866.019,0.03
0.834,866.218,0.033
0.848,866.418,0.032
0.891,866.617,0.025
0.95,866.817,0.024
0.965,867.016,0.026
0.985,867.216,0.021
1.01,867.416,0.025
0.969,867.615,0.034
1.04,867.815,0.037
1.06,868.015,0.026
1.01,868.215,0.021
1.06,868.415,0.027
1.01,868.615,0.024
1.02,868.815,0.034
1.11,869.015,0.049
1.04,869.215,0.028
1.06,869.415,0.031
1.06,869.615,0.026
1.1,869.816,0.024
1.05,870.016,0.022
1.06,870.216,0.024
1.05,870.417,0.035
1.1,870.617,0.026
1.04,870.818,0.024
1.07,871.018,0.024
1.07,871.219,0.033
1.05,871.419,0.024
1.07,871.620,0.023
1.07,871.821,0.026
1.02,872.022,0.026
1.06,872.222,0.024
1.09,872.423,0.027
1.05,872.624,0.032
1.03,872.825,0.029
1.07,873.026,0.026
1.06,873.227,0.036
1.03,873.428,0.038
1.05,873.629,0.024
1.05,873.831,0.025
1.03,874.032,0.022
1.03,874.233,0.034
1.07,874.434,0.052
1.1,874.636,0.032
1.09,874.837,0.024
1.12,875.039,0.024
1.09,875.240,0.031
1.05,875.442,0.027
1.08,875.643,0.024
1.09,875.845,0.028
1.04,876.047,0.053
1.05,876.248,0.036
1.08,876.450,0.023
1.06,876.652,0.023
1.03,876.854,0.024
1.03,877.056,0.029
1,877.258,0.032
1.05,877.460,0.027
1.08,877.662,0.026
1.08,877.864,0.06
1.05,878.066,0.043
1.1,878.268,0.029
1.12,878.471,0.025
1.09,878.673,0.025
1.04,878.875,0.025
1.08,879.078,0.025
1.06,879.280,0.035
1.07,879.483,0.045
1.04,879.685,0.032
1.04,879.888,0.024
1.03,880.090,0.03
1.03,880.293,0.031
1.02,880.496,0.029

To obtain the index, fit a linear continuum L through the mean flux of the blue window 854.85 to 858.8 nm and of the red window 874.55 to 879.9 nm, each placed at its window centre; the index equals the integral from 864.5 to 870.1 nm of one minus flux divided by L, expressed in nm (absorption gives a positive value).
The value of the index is 0.27 nm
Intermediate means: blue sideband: 1.03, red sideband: 1.07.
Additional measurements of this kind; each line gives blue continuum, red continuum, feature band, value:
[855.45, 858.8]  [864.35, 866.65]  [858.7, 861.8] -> -0.11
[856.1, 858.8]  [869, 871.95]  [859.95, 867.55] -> 0.21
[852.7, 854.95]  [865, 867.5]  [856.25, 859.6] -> -0.44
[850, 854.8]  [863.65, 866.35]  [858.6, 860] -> -0.10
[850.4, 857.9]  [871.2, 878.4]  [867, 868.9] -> 0.04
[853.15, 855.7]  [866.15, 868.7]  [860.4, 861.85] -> -0.18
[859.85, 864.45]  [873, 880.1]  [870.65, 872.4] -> 0.01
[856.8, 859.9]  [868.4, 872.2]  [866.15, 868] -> 0.19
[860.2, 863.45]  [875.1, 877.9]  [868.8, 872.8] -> 0.01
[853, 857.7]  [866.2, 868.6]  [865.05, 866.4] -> 0.04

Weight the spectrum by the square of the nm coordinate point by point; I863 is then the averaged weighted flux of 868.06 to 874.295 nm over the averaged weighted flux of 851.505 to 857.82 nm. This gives 1.1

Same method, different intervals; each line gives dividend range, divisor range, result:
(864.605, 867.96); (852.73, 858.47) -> 1.00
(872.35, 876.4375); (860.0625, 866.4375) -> 1.05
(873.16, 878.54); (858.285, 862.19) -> 1.05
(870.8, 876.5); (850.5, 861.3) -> 1.10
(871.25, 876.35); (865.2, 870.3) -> 1.08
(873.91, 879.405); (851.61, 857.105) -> 1.15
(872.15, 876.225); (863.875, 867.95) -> 1.10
